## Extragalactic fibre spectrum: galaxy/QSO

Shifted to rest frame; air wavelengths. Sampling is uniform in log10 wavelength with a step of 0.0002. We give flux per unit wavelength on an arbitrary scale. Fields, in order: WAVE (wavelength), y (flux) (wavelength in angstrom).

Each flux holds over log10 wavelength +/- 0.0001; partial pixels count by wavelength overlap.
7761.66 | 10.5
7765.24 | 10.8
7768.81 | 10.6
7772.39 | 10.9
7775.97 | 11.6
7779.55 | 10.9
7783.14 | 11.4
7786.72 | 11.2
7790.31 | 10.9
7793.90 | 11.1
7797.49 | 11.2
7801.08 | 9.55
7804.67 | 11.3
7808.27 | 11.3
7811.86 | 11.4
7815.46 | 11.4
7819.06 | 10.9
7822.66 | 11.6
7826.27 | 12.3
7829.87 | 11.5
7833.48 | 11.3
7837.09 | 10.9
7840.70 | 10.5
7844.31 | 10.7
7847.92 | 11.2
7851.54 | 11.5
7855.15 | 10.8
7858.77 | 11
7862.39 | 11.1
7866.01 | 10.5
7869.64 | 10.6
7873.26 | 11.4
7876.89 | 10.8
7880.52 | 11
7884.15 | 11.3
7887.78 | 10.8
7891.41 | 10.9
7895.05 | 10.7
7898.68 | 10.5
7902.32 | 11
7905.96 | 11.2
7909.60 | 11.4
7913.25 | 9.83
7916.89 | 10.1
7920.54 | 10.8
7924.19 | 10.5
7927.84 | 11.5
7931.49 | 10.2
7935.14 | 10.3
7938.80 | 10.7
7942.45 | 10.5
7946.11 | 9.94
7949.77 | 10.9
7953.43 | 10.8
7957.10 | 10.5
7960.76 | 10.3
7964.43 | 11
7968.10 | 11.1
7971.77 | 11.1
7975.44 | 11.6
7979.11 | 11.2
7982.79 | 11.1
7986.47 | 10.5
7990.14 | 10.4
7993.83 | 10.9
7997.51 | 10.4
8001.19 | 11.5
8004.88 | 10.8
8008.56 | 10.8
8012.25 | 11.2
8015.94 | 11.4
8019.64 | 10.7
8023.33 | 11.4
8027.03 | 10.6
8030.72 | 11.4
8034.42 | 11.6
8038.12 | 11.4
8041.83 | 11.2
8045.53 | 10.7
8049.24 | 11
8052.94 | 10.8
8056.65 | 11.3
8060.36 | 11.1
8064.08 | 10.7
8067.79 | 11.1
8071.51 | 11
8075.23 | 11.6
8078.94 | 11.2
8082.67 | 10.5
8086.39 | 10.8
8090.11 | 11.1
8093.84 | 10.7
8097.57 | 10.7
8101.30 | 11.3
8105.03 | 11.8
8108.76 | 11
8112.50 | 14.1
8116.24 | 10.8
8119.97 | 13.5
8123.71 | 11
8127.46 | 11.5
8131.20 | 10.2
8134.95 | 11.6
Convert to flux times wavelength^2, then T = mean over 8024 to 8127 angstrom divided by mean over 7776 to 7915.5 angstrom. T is 1.08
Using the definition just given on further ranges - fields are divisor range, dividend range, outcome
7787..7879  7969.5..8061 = 1.04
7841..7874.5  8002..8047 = 1.06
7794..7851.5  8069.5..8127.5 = 1.10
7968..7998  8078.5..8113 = 1.05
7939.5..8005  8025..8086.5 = 1.05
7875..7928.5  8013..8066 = 1.06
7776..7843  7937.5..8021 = 1.01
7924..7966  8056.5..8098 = 1.07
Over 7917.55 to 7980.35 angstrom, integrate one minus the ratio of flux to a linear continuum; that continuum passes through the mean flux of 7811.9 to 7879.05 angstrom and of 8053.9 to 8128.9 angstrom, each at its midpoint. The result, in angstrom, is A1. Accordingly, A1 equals 2.6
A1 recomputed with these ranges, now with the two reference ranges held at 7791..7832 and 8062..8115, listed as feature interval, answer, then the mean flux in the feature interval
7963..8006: 1.04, 11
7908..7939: 1.80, 10.6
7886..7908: 0.74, 10.9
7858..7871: 0.51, 10.8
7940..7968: 1.59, 10.6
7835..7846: 0.50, 10.7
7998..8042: 0.40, 11.1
